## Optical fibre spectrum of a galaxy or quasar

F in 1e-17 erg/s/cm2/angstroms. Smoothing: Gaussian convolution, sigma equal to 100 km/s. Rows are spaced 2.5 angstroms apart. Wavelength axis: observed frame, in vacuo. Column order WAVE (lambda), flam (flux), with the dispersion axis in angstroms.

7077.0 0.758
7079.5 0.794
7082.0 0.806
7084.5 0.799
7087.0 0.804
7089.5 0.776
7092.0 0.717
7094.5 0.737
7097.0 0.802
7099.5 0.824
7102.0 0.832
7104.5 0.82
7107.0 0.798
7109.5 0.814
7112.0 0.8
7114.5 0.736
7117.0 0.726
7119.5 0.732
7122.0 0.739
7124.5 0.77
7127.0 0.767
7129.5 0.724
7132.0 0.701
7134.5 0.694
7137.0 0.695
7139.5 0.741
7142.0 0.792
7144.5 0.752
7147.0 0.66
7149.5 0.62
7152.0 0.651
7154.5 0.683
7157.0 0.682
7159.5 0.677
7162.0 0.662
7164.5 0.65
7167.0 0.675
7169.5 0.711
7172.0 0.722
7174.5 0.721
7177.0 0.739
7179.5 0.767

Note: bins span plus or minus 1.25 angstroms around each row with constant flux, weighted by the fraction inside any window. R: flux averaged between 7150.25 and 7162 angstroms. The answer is 0.67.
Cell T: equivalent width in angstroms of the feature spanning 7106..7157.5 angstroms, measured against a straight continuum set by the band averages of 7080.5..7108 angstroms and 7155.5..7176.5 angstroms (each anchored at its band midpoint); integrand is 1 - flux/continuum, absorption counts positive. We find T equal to 0.8 angstroms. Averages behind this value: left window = 0.792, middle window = 0.728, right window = 0.689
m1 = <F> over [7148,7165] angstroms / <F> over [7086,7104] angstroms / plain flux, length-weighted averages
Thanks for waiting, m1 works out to 0.84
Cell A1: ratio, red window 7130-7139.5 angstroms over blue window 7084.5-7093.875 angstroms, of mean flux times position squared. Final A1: 0.93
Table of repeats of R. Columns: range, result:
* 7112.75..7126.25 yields 0.744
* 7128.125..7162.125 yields 0.697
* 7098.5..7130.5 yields 0.776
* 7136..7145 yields 0.746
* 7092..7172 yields 0.731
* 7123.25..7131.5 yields 0.749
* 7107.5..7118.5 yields 0.77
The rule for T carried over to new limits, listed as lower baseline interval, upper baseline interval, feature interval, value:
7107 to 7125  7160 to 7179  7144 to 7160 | 1.07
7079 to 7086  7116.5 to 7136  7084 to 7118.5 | -0.60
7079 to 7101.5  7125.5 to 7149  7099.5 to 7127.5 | -0.88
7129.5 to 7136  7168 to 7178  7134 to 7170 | 1.13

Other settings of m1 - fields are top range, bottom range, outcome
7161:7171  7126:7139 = 0.94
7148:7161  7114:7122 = 0.90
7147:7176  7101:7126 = 0.87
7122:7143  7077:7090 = 0.93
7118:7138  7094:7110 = 0.90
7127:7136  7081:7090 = 0.90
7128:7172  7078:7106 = 0.88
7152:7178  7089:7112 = 0.87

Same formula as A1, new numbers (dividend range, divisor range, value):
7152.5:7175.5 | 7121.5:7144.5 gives 0.94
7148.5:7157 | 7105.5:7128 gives 0.87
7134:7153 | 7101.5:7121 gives 0.91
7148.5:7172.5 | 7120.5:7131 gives 0.91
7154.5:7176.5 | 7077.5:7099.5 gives 0.90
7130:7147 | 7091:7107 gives 0.93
